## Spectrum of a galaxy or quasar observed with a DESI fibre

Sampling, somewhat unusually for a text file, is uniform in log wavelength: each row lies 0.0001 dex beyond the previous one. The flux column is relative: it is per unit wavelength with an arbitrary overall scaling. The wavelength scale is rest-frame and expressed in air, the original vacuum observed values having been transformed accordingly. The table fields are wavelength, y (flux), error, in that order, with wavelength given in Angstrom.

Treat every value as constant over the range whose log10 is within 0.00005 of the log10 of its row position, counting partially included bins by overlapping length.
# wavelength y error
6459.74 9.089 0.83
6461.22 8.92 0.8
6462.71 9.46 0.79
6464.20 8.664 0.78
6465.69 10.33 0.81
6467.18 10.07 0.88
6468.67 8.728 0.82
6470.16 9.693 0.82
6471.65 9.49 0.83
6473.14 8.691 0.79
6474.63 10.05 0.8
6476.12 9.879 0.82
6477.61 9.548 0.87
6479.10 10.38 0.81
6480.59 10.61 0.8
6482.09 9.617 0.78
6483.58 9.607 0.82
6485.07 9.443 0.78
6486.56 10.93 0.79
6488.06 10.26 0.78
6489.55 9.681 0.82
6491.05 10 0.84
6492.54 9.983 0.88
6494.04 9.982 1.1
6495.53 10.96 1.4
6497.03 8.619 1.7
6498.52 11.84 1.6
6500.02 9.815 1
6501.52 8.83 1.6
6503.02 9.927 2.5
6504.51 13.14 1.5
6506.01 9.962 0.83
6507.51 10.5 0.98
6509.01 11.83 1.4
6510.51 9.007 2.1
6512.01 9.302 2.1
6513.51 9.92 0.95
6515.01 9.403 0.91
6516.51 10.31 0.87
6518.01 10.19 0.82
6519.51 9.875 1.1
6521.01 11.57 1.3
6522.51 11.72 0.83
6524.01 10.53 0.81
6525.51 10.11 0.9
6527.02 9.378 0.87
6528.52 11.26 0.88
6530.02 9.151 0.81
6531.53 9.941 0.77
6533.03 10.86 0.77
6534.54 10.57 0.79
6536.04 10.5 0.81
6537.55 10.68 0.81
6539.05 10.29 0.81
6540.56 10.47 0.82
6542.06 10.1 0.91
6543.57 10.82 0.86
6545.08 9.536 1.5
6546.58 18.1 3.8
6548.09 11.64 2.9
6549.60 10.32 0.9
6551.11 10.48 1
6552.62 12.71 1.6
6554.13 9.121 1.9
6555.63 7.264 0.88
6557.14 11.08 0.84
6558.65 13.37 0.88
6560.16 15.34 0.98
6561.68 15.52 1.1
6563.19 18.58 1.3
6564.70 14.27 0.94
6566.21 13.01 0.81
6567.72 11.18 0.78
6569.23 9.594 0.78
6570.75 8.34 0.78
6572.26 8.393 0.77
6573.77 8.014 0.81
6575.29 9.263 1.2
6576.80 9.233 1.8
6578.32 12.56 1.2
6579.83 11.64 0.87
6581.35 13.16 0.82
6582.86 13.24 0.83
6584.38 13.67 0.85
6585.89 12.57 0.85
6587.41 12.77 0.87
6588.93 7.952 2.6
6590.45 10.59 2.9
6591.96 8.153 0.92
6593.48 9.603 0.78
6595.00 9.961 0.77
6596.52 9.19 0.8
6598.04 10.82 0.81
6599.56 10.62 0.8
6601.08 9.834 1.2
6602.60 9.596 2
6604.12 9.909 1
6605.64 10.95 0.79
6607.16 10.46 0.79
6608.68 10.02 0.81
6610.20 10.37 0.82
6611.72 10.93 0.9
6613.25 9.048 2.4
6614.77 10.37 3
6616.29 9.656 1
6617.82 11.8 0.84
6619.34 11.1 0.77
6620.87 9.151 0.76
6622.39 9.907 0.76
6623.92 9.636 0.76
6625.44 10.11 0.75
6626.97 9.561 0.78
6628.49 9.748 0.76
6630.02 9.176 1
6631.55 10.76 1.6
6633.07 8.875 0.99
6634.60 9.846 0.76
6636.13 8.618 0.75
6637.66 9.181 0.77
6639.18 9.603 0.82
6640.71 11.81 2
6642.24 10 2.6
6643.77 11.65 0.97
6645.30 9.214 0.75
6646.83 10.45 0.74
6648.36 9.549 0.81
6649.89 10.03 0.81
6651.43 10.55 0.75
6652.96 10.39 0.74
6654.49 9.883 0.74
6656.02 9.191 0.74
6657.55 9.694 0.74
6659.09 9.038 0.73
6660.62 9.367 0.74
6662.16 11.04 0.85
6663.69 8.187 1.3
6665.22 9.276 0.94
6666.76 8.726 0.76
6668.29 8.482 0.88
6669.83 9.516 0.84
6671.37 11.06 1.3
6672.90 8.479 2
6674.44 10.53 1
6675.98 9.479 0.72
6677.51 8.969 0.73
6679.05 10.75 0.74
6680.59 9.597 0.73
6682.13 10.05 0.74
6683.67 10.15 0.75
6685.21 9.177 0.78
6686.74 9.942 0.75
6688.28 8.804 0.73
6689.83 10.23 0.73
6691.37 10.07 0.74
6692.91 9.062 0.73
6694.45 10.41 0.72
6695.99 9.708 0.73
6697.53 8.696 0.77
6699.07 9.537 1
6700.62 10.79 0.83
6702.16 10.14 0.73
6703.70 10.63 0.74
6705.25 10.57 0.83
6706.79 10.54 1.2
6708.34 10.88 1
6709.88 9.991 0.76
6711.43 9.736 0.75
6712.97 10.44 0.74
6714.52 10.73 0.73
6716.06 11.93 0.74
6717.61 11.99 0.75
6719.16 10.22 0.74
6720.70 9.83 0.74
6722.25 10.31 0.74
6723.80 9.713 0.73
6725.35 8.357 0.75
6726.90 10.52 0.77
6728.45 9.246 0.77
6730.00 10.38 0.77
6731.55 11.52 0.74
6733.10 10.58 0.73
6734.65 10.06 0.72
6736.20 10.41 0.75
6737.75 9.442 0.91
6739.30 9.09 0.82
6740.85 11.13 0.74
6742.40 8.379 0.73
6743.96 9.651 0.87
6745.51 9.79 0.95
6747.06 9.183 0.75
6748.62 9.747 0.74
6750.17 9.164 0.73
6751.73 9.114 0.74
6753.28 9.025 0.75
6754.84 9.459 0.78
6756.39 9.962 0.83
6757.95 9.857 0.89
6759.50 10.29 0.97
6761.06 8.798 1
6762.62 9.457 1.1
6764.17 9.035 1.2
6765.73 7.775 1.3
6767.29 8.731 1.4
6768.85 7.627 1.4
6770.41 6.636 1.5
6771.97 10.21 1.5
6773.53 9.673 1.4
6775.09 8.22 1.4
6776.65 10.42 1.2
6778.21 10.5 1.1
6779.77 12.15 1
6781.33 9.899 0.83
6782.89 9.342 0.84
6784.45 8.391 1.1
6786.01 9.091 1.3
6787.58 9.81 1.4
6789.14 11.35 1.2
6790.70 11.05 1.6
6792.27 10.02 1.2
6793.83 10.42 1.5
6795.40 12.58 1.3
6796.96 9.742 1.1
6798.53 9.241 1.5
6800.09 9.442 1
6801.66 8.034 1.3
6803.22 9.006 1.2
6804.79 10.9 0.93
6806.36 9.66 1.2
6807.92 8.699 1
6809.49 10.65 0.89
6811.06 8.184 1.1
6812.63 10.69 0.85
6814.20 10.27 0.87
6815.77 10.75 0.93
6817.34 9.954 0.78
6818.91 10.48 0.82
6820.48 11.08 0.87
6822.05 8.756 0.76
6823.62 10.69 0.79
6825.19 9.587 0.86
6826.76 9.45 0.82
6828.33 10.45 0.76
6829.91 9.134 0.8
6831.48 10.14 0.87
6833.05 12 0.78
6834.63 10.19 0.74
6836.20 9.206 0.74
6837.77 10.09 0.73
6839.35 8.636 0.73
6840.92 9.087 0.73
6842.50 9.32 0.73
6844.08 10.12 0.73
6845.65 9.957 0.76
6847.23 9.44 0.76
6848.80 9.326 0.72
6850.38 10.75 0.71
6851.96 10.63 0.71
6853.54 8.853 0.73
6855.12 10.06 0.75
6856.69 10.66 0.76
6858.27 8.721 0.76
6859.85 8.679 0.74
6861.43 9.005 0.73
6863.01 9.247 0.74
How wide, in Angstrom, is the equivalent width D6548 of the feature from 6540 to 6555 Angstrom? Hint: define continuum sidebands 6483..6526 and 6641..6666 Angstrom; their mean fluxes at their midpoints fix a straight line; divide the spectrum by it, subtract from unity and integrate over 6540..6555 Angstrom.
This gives -1.7 Angstrom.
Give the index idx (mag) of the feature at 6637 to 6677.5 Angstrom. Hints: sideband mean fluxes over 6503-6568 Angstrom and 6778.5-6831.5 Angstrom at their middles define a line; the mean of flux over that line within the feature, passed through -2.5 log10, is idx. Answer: 0.09 mag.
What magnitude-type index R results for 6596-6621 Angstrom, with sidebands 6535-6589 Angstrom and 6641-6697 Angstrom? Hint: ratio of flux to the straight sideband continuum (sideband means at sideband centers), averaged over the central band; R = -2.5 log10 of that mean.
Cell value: 0.05 mag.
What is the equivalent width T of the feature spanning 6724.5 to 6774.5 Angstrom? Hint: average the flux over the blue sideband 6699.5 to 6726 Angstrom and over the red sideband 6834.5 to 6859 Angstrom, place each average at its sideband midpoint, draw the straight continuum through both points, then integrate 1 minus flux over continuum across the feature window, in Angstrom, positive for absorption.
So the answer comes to 3.7 Angstrom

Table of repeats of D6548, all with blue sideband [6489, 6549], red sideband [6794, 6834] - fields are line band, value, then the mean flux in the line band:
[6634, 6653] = 0.4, 10.1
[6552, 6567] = -3.7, 13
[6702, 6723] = -0.8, 10.6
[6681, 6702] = 0.9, 9.75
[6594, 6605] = 0.4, 9.99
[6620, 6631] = 0.7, 9.64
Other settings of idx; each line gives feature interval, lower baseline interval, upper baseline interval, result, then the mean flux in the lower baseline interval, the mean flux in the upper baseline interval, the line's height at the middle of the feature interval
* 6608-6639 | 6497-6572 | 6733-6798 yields 0.06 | 11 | 9.64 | 10.5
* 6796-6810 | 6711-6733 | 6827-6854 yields 0.06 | 10.4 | 9.85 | 10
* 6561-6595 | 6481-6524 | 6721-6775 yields -0.14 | 10.2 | 9.46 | 10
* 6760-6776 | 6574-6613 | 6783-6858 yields 0.16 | 10.6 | 9.9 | 10.1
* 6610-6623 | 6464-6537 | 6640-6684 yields -0.04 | 10.1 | 9.82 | 9.9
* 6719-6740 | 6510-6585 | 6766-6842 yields 0.02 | 11.1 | 9.78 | 10.2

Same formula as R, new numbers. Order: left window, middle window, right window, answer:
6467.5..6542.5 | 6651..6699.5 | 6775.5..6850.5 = 0.05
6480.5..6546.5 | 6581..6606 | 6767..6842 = -0.05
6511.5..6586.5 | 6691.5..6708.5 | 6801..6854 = 0.04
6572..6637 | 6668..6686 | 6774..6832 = 0.05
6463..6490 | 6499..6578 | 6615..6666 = -0.11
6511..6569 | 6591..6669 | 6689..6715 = 0.08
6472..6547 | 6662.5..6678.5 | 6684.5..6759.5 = 0.08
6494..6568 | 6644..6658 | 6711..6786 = 0.04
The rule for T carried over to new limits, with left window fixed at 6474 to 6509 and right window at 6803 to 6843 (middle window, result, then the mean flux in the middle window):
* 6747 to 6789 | 2.53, 9.35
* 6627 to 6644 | 0.34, 9.87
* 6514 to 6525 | -0.35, 10.5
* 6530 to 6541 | -0.25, 10.4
